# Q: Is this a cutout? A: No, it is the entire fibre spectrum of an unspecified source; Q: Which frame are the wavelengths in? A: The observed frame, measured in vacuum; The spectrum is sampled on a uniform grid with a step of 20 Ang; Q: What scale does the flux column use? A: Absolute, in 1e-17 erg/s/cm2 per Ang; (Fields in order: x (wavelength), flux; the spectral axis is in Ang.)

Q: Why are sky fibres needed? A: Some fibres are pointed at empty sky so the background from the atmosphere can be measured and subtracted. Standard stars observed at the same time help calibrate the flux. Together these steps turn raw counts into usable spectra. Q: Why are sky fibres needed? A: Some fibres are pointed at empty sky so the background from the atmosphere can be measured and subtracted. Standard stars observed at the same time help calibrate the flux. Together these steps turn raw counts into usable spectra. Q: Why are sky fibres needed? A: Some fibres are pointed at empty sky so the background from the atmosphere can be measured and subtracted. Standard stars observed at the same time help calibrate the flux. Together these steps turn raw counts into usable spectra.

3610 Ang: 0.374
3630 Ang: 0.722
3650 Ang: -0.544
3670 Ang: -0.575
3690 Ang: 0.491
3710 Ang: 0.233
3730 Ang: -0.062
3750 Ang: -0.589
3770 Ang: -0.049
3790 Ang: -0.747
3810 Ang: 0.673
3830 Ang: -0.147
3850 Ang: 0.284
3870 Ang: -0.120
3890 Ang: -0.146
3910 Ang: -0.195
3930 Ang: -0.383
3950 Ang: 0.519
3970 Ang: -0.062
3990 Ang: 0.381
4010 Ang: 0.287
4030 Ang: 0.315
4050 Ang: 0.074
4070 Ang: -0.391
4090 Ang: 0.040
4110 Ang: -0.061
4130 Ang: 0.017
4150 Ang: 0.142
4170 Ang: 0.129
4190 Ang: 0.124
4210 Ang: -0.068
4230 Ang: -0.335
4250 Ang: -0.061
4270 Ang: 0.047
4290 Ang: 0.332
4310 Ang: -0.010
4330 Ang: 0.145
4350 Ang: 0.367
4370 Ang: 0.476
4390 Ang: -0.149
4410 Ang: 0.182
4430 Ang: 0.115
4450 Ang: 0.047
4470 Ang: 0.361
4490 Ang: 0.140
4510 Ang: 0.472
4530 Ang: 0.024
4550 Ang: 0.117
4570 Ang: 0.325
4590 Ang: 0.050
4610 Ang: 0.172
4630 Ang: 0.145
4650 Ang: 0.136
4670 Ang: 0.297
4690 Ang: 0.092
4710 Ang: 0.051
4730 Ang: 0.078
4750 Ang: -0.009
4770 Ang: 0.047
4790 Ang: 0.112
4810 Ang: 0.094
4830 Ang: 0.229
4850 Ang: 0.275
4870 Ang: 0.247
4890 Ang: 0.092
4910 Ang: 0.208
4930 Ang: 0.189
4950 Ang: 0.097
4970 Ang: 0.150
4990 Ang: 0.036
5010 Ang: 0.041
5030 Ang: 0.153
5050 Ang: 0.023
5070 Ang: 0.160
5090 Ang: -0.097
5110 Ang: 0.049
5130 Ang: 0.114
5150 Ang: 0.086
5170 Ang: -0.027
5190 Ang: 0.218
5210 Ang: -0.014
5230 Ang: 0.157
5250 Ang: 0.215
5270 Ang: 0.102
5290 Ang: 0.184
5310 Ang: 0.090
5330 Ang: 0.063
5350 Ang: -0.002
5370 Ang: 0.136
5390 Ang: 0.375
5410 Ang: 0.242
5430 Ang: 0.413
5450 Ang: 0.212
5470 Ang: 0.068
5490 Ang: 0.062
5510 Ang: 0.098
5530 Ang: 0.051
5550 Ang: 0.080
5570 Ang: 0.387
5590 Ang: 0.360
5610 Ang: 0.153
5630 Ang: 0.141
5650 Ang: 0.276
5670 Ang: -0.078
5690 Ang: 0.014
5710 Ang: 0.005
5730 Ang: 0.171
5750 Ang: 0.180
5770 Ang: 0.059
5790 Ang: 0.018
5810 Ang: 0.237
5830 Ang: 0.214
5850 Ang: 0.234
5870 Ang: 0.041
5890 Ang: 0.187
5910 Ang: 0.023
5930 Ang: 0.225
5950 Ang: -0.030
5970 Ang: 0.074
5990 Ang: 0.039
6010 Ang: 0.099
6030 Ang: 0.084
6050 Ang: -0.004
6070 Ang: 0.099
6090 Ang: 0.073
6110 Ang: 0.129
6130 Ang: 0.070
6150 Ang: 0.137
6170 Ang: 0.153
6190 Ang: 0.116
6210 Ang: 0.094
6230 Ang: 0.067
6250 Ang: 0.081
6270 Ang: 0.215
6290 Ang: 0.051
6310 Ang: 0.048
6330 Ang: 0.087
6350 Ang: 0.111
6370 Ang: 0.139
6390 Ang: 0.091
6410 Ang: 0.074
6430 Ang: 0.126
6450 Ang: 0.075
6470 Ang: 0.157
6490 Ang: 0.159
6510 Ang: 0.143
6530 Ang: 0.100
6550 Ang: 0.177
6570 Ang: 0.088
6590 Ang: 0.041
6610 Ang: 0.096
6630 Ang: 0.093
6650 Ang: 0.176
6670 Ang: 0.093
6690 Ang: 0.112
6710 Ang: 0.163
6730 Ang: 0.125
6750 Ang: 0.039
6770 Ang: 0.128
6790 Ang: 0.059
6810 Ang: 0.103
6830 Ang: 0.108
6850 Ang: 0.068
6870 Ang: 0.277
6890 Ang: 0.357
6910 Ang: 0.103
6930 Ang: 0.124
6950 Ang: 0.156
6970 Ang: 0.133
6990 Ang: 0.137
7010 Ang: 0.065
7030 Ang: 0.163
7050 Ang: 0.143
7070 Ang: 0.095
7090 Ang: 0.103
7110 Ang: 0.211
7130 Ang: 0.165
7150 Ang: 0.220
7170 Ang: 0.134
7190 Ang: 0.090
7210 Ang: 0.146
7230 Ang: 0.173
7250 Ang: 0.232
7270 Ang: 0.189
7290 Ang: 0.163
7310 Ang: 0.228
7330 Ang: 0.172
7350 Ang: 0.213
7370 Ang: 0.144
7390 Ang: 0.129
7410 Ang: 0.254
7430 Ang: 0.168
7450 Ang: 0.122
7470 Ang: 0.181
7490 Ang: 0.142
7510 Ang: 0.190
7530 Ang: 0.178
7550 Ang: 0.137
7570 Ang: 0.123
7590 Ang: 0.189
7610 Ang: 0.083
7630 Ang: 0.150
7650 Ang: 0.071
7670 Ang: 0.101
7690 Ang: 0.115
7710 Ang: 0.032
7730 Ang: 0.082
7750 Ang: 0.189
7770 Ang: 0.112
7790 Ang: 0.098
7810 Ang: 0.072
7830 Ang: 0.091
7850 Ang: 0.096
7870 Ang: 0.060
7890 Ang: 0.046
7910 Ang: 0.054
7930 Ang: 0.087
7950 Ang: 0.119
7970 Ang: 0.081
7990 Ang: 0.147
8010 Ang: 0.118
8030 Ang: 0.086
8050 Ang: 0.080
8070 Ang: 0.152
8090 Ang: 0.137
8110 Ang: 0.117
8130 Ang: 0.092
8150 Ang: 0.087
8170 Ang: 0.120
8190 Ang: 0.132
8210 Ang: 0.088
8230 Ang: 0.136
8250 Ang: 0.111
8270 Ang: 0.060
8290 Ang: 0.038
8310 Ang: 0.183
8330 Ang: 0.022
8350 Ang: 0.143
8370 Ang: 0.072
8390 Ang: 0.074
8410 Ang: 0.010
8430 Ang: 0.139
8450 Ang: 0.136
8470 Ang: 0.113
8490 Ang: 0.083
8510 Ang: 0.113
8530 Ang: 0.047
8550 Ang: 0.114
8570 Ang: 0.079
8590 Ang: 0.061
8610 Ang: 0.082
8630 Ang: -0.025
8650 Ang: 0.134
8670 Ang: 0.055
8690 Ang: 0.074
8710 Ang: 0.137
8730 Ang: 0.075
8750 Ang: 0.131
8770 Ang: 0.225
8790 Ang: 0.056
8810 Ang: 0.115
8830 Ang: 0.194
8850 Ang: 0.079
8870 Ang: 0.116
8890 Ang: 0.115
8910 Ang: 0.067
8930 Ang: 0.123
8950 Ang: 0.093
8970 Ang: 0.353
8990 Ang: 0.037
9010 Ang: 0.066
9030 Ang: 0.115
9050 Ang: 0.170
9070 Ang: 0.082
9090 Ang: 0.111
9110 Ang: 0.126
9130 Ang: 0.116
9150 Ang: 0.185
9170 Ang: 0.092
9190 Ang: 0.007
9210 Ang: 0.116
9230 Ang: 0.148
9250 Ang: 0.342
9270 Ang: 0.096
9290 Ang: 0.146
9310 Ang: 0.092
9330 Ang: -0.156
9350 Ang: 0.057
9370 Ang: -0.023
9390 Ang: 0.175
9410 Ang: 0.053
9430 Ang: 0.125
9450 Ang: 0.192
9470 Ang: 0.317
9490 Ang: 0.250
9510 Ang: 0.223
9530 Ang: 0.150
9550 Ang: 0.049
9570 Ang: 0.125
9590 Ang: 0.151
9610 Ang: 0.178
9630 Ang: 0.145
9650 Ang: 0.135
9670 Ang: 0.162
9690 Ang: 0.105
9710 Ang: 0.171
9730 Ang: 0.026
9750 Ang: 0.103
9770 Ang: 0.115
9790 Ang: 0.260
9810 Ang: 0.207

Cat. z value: 0.85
